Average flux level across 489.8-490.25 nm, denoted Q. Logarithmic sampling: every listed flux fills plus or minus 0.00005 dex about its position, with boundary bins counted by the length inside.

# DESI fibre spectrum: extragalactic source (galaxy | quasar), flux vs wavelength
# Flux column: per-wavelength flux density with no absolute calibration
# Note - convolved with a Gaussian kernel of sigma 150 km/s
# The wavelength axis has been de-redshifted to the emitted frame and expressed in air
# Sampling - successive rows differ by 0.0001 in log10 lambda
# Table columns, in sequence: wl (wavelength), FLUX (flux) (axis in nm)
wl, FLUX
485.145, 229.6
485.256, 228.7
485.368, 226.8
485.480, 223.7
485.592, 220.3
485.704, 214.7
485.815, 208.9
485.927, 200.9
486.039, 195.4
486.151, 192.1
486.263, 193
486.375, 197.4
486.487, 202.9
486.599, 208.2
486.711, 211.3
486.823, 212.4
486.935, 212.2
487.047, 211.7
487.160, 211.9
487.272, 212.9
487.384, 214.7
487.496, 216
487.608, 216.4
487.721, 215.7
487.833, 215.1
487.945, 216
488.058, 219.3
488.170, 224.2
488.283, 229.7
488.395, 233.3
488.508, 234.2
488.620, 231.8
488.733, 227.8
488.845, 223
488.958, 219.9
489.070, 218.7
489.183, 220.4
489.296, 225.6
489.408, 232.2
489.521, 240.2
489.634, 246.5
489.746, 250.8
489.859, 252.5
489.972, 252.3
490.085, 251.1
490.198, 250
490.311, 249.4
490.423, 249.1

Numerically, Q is 251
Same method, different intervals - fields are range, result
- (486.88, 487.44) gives 213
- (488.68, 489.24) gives 222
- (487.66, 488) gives 216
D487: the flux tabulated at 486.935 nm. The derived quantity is 212.2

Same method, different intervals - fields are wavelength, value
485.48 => 223.7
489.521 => 240.2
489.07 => 218.7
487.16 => 211.9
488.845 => 223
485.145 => 229.6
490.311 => 249.4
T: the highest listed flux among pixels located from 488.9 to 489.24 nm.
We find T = 220.4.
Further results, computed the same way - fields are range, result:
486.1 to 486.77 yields 211.3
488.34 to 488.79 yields 234.2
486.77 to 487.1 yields 212.4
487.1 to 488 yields 216.4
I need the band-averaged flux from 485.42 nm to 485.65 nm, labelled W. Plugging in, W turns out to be 221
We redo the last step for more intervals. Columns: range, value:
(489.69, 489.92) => 252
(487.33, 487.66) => 216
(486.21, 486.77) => 203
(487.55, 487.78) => 216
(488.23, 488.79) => 232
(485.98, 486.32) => 193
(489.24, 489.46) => 230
